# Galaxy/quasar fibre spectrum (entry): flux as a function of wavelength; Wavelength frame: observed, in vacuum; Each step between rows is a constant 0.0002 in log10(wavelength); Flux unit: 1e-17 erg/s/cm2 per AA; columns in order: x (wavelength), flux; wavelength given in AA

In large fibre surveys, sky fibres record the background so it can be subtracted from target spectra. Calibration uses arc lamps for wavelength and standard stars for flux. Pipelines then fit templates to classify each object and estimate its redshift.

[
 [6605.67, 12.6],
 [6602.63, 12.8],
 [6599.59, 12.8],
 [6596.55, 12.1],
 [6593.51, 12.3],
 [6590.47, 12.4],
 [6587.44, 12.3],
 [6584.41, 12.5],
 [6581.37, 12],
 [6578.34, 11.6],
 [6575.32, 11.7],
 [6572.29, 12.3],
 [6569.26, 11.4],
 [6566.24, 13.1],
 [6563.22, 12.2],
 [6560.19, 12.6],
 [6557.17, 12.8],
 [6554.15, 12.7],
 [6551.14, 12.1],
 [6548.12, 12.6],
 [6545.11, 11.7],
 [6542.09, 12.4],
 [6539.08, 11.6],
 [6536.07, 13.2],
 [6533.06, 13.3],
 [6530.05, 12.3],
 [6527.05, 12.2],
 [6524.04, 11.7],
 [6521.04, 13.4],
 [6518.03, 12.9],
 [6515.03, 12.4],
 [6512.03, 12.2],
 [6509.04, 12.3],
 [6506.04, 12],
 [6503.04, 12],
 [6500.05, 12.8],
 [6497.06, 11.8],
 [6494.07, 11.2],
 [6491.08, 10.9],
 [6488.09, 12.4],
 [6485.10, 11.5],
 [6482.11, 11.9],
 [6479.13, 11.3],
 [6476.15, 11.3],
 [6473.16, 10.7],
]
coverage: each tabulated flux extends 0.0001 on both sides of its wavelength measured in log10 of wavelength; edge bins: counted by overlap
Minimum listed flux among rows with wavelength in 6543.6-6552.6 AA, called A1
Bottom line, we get 11.7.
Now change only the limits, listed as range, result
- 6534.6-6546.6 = 11.6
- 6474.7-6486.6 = 11.3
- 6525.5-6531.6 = 12.2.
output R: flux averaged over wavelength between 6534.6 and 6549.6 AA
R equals 12.3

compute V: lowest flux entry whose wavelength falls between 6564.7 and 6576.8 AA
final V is 11.4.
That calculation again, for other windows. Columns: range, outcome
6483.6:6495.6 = 10.9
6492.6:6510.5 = 11.2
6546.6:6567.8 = 12.1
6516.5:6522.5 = 12.9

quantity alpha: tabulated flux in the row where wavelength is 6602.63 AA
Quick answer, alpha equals 12.8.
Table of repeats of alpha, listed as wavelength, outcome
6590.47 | 12.4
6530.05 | 12.3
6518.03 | 12.9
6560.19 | 12.6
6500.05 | 12.8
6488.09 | 12.4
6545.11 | 11.7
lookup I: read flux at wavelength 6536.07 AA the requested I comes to 13.2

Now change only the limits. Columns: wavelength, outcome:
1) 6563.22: 12.2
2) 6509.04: 12.3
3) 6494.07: 11.2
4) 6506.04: 12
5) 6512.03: 12.2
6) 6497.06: 11.8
